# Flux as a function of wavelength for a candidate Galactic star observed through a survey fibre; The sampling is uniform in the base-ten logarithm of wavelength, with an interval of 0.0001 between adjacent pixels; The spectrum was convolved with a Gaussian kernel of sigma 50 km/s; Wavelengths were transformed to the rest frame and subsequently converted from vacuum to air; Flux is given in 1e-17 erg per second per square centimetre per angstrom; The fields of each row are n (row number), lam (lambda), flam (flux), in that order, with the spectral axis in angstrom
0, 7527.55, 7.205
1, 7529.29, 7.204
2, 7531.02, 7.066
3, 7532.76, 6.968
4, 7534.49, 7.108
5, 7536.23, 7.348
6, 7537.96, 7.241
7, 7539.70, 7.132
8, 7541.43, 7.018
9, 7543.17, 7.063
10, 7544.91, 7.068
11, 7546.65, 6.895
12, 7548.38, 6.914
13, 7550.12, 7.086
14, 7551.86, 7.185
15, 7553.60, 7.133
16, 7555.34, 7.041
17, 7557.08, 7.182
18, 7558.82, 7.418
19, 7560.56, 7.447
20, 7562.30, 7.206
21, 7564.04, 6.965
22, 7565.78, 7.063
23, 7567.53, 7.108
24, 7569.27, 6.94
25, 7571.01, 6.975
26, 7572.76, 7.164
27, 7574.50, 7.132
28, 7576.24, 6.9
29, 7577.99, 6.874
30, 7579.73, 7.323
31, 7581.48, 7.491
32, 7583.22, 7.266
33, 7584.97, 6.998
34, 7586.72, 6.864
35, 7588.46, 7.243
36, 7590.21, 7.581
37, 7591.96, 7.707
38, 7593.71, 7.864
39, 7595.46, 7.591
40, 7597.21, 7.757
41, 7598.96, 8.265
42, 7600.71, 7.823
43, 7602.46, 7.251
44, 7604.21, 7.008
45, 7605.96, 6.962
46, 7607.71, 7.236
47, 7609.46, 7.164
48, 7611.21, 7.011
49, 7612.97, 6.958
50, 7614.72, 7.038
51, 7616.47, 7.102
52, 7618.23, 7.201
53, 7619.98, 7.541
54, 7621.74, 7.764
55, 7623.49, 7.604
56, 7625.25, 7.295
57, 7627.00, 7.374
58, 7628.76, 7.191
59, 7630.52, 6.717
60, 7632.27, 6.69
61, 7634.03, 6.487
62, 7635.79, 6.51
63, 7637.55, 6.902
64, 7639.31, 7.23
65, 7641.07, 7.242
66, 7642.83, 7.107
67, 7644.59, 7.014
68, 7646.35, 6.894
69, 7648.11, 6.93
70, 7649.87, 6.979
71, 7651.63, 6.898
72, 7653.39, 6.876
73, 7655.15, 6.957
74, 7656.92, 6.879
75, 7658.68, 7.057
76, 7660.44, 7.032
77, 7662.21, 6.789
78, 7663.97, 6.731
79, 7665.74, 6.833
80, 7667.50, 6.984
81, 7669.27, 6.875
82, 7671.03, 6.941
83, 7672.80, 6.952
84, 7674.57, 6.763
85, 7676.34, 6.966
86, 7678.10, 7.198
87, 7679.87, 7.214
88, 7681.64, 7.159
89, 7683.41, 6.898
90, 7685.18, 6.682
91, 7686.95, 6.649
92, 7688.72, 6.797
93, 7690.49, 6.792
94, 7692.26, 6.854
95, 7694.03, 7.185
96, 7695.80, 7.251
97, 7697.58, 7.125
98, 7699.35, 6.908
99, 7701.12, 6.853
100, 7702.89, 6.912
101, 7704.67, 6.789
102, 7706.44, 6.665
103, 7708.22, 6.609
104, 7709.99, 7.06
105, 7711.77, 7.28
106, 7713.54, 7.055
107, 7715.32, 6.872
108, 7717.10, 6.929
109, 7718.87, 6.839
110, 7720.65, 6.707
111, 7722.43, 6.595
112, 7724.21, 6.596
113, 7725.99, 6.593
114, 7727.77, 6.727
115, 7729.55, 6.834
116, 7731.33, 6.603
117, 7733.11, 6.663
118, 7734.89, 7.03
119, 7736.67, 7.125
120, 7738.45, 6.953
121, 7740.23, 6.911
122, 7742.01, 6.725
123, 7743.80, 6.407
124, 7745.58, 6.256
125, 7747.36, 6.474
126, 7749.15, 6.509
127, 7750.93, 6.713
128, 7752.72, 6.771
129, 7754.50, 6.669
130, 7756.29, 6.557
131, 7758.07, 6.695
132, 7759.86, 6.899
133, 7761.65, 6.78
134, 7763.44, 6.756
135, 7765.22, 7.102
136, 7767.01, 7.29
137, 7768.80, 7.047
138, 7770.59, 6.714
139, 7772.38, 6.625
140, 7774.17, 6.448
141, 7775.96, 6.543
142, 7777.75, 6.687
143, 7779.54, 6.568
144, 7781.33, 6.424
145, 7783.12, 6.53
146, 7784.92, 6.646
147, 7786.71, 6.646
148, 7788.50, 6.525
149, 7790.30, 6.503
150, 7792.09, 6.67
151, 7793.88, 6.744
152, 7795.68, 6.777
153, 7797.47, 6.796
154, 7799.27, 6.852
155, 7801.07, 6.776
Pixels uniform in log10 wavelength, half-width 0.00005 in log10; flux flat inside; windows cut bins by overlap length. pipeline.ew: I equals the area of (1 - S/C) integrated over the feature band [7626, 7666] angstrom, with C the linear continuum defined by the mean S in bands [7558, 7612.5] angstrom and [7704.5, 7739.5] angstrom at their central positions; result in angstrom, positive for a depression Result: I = 0.8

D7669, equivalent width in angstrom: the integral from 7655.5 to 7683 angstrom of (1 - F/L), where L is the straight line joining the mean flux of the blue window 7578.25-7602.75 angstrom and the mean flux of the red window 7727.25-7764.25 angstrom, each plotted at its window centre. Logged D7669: 0.5 angstrom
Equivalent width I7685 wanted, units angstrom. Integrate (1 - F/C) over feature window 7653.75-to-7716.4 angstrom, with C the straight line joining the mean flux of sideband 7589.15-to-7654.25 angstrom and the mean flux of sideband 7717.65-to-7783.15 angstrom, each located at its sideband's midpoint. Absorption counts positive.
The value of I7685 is 0.3 angstrom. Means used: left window 7.21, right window 6.72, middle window 6.93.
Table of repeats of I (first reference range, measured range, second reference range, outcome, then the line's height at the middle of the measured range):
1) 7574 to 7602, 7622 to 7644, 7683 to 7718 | 0.5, 7.21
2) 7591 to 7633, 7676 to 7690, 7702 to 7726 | 0.1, 6.98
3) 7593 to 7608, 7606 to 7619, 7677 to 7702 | 0.6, 7.46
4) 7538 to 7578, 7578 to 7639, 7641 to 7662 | -2.0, 7.03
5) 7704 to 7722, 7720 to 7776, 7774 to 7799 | 0.2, 6.75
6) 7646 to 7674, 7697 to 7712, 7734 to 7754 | -0.2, 6.81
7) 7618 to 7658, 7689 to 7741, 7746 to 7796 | -0.2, 6.84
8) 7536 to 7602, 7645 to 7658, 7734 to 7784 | 0.2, 7.02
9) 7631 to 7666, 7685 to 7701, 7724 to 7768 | -0.2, 6.83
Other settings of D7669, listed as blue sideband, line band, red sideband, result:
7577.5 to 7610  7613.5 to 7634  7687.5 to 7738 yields 0.19 angstrom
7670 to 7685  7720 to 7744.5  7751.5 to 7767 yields 0.42 angstrom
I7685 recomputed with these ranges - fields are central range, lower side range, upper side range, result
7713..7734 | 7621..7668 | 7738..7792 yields 0.13 angstrom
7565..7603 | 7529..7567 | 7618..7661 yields -1.24 angstrom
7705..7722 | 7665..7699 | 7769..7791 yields -0.11 angstrom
